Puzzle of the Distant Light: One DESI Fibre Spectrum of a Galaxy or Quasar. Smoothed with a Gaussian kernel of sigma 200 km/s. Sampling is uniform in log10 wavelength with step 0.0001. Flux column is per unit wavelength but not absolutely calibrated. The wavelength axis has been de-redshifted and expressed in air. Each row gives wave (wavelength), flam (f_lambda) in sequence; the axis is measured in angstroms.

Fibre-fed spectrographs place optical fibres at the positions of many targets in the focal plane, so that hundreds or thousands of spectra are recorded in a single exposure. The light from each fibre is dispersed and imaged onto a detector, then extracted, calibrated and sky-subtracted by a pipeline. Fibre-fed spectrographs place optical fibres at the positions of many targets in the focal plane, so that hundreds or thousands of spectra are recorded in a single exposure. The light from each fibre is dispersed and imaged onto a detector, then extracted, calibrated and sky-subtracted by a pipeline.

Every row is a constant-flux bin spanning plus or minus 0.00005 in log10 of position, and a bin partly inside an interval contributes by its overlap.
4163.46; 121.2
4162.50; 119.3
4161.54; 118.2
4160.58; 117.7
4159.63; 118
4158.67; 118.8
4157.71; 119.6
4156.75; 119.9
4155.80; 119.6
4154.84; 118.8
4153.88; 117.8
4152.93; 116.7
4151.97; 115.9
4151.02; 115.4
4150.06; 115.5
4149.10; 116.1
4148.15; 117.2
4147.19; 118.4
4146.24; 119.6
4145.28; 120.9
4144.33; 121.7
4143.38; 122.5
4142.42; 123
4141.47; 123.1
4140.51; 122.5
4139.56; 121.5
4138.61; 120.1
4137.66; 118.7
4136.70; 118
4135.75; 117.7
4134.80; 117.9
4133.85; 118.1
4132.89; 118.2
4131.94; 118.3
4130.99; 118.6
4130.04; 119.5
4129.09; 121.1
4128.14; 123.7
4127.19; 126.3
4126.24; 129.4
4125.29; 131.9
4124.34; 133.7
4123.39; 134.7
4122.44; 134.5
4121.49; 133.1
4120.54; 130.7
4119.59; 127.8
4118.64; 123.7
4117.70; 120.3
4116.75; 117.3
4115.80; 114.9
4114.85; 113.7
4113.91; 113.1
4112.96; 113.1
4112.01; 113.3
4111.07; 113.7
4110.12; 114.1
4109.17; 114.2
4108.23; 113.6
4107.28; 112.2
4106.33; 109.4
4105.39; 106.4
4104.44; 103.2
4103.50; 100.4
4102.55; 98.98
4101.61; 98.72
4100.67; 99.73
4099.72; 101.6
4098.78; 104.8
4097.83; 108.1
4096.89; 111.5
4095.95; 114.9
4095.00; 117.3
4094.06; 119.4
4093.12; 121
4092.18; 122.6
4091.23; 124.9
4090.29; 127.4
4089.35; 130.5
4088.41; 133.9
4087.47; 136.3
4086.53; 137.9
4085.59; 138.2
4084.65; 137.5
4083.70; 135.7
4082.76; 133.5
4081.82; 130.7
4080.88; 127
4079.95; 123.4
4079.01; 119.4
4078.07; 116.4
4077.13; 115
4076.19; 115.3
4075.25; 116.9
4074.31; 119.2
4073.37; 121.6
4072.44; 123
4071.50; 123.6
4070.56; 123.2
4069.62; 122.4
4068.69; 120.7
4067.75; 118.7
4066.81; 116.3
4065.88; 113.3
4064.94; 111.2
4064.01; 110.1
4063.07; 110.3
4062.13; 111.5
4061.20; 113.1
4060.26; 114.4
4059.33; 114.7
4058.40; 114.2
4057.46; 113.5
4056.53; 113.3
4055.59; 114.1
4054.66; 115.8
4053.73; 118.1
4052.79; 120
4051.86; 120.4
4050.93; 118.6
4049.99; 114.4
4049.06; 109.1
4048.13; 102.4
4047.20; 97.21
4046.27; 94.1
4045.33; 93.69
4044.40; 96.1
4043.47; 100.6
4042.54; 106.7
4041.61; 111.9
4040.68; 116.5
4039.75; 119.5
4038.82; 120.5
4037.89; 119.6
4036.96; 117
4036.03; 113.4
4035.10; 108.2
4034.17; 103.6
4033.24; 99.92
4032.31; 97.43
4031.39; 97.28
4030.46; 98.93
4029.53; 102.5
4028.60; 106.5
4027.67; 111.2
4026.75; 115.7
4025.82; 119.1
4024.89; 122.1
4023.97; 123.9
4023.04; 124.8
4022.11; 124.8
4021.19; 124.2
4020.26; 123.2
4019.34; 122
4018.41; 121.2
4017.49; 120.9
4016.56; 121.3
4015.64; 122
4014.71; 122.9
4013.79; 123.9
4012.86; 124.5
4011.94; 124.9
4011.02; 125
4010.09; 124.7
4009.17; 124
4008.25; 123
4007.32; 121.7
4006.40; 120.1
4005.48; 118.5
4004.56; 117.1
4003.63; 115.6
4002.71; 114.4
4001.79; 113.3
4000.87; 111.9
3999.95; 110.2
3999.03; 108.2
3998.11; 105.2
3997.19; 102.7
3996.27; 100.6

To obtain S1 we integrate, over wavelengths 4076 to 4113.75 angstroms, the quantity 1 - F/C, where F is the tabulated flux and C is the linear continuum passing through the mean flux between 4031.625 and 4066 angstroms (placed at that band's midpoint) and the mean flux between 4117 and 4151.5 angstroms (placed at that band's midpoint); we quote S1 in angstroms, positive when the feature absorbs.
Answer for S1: -0.3 angstroms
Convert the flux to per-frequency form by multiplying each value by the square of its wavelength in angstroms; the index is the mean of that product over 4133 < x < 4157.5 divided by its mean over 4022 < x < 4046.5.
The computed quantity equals 1.15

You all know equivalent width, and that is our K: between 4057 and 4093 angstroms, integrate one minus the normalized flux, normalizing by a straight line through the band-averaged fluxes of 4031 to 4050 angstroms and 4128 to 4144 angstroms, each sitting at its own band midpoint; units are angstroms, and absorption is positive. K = -3.4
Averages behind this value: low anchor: 107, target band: 122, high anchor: 120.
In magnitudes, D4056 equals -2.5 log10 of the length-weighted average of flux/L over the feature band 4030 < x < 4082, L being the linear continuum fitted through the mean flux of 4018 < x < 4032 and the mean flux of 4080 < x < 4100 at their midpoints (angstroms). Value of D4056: 0.06 mag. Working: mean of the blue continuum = 116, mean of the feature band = 113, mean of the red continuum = 125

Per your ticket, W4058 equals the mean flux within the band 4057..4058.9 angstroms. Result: 114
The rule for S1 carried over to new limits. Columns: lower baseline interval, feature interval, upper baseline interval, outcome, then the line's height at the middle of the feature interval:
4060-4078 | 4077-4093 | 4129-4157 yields -1.6 angstroms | 117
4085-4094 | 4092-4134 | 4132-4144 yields 2.8 angstroms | 125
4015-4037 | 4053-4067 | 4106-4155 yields 0.3 angstroms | 116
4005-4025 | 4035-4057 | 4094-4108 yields 1.2 angstroms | 117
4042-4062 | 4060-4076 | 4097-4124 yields -0.9 angstroms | 111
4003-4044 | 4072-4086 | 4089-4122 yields -1.2 angstroms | 115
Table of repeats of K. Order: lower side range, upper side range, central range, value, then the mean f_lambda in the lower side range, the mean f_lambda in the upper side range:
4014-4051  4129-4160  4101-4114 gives 0.9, 112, 119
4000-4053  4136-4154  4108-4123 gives -0.2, 114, 119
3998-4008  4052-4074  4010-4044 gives -0.1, 115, 116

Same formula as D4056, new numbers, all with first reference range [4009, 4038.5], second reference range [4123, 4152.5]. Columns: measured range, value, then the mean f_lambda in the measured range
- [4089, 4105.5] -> 0.07 mag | 112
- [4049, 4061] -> 0.02 mag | 116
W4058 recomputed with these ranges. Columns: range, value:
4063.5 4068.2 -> 114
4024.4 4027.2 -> 119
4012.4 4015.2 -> 124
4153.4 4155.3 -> 118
